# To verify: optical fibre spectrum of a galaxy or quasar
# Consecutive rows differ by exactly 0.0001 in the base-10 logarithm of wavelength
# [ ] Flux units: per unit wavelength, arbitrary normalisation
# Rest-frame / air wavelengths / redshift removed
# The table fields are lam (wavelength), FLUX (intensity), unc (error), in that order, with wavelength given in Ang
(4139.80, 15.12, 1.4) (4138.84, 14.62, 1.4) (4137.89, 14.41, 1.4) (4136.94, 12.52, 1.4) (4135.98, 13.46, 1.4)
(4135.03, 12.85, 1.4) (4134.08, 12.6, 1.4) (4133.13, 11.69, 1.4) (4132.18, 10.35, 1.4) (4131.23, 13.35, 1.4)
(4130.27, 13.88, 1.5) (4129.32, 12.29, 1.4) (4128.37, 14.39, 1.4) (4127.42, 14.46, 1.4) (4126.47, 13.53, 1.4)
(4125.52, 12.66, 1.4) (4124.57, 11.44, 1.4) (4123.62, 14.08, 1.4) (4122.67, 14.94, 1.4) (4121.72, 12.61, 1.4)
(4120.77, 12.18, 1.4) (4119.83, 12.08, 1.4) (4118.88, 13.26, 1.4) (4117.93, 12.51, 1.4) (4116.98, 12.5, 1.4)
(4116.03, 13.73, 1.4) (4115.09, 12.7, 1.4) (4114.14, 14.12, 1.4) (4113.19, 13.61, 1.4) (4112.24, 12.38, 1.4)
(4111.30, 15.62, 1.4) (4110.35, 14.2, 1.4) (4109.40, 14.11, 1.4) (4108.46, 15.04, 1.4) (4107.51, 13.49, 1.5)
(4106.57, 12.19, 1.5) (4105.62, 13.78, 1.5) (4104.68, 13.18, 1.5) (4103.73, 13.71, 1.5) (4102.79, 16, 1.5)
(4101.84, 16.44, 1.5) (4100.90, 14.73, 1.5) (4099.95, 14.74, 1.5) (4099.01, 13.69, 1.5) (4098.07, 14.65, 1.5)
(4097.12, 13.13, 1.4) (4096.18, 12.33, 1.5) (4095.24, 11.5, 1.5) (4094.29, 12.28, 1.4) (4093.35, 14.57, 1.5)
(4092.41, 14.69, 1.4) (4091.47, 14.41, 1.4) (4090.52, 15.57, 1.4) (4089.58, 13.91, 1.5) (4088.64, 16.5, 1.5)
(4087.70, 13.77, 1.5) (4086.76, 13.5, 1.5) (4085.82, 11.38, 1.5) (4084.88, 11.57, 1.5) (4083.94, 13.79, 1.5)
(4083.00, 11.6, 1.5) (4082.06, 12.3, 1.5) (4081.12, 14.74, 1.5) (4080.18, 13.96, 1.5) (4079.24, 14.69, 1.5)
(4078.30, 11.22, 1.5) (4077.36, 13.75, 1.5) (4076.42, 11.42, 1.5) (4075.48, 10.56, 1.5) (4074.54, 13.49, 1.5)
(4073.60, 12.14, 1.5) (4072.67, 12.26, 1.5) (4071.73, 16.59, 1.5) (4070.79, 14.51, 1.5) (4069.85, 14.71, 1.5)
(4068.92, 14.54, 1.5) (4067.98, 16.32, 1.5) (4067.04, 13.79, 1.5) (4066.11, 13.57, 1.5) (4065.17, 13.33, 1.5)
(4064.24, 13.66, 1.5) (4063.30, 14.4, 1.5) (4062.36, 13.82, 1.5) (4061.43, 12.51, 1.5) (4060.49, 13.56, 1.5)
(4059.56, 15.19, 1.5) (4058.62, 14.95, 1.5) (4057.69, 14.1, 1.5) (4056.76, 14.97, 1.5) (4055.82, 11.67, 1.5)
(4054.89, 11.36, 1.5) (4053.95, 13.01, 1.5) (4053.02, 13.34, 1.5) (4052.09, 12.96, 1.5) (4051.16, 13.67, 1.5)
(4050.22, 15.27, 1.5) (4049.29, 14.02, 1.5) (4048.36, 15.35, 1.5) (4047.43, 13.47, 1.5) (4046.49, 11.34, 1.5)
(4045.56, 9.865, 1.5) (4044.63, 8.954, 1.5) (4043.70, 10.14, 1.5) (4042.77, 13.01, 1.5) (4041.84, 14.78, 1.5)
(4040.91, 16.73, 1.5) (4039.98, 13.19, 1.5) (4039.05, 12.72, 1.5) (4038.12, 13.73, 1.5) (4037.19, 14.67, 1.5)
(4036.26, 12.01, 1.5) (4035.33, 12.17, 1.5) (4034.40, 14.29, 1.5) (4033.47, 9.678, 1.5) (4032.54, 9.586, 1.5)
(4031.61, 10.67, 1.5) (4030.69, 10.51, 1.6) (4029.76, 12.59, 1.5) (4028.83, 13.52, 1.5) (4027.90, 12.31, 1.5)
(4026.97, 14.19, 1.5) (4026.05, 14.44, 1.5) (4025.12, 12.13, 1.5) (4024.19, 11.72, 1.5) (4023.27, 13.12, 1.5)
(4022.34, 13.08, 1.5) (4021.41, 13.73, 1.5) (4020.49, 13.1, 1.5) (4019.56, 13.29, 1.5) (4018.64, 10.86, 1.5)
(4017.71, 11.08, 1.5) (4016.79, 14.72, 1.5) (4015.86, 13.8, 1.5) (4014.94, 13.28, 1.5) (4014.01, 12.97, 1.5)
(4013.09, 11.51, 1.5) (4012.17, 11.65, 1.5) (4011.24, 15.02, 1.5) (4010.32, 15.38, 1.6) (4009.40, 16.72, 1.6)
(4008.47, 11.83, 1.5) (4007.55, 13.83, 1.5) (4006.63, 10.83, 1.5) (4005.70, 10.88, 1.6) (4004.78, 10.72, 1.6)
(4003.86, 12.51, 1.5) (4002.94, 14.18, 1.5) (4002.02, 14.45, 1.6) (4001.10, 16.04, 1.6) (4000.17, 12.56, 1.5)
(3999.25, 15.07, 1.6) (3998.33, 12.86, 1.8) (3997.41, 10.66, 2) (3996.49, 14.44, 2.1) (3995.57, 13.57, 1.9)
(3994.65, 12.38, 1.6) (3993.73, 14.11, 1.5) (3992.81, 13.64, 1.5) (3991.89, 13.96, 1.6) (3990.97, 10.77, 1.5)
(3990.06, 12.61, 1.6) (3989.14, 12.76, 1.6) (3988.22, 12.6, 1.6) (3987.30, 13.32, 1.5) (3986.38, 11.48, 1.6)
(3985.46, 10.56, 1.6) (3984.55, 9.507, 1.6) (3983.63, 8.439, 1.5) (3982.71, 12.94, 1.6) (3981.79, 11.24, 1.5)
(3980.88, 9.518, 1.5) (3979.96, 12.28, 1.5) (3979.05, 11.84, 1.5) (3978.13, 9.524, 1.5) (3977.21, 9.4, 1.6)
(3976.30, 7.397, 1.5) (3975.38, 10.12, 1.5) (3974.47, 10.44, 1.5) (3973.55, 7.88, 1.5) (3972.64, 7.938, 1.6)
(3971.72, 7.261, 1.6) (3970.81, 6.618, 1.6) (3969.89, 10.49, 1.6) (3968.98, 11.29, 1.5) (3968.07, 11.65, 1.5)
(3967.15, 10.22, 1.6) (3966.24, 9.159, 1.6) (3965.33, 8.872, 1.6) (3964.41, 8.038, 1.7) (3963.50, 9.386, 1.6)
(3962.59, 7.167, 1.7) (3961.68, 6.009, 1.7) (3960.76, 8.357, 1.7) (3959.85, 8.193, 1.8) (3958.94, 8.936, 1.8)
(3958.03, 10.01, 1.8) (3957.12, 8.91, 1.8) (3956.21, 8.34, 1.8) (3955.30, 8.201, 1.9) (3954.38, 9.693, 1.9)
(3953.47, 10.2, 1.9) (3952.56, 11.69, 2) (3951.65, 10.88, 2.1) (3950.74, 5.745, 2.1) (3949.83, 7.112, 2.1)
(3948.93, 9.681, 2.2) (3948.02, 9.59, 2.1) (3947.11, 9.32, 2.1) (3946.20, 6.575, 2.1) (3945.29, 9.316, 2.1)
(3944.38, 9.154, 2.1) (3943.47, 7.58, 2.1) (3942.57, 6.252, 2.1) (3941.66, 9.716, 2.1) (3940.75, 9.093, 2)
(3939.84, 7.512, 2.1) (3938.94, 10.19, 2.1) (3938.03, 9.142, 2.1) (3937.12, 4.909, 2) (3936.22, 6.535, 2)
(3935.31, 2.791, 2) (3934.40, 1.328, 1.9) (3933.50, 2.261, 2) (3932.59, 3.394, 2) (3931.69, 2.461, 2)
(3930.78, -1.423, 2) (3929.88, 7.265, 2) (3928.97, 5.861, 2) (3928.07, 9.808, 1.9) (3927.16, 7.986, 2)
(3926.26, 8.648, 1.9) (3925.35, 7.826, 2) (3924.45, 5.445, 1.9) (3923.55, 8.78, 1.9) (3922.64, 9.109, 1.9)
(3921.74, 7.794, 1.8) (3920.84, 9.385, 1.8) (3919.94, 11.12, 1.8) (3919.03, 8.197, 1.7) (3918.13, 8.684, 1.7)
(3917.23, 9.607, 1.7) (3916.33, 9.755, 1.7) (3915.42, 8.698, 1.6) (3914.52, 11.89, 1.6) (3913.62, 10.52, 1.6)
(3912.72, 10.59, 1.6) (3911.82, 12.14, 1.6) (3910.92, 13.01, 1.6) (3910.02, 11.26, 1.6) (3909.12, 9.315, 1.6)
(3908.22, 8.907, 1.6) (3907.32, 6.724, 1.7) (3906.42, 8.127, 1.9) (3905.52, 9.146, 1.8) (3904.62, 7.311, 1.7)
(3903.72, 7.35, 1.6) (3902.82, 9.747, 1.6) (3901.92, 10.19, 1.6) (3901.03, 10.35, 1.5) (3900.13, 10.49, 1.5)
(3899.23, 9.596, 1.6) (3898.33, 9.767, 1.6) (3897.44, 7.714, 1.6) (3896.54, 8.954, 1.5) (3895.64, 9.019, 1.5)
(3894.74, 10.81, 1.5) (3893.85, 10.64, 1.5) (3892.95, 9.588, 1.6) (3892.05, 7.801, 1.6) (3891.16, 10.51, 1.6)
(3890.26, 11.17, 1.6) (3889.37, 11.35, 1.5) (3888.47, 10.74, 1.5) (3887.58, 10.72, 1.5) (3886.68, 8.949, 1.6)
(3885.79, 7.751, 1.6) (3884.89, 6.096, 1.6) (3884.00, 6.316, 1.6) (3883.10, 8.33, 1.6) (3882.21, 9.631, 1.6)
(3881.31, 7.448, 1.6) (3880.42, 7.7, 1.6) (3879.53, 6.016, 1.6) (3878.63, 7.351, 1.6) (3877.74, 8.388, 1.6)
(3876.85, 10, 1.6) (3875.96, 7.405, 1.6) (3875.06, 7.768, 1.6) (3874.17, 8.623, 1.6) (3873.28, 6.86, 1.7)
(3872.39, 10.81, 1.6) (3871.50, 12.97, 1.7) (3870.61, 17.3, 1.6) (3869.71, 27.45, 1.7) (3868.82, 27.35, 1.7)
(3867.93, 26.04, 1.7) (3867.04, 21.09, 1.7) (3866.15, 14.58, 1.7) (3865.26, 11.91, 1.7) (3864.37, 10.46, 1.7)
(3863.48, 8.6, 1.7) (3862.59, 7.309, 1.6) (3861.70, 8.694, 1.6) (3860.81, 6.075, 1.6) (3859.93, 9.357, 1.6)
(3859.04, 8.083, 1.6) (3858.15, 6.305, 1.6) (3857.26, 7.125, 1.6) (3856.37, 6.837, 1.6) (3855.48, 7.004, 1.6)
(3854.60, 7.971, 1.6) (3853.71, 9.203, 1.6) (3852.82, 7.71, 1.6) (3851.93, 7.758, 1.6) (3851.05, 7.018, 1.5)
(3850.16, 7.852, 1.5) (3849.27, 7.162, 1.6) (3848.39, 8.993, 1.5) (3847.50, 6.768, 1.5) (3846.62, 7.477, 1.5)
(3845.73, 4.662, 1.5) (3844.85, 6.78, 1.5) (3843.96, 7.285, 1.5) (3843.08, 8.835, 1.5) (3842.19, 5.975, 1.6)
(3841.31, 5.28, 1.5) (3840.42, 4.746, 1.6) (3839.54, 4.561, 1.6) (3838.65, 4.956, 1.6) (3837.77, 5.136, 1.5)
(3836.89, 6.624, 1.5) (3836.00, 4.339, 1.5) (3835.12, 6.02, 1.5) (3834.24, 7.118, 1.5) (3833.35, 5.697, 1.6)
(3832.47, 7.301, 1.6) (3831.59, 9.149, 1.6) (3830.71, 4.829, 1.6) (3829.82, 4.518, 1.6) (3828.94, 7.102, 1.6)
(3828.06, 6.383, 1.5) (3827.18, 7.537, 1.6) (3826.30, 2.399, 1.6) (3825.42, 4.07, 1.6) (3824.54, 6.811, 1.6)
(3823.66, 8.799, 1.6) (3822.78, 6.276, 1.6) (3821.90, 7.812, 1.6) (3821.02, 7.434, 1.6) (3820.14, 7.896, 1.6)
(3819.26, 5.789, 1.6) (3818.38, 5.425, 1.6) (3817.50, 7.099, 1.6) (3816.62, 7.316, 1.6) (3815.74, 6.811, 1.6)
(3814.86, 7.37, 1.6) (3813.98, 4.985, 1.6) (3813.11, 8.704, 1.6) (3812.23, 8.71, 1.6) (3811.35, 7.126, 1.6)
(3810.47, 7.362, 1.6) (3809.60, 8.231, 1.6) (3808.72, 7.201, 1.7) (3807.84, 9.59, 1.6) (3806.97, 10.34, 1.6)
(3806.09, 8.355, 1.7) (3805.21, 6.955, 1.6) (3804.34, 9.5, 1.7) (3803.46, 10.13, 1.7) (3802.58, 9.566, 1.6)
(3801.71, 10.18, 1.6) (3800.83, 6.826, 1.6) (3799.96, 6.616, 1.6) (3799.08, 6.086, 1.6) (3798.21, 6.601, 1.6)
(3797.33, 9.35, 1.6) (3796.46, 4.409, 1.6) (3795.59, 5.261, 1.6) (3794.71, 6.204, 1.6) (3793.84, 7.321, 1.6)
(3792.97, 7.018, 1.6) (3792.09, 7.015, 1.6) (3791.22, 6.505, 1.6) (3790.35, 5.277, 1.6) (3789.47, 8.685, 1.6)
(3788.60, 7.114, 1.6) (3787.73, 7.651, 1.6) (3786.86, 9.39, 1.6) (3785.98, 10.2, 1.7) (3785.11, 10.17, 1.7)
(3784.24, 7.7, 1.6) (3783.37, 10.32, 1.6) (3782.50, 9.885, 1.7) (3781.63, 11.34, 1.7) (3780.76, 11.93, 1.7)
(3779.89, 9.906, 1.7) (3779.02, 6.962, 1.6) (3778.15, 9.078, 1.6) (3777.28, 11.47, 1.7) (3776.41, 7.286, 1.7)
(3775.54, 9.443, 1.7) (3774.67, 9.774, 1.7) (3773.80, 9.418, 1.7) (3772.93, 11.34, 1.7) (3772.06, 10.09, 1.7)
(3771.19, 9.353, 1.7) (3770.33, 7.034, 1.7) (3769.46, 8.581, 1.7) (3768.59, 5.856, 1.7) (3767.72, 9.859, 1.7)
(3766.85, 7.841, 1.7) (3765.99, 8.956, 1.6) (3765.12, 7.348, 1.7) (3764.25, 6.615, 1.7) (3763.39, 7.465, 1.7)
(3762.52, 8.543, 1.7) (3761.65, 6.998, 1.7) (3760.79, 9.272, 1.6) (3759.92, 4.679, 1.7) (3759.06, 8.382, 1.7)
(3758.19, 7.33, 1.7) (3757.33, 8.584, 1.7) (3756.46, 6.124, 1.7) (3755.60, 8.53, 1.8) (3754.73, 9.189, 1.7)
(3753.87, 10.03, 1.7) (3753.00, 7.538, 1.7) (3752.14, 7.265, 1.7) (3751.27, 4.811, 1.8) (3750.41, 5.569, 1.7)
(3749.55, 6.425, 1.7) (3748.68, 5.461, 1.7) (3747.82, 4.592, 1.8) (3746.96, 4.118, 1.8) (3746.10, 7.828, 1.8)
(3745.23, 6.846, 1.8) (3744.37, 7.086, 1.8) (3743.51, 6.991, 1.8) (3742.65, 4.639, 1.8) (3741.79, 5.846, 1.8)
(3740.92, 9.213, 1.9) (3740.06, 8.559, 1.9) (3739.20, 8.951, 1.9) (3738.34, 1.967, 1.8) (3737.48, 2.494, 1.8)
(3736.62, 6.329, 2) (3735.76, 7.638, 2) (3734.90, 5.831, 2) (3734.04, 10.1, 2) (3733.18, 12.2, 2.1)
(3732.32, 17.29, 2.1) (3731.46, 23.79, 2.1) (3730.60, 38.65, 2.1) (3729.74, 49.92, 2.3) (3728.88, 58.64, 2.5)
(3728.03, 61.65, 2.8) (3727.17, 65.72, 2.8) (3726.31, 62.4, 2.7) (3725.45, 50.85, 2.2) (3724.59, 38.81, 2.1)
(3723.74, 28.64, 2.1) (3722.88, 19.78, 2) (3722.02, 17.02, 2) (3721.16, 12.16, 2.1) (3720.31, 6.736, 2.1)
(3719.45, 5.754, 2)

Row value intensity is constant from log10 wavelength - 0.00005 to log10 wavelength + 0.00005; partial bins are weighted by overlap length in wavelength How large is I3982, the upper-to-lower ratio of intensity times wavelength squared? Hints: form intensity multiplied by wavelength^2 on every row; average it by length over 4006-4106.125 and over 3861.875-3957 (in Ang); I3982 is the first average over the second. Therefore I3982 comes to 1.55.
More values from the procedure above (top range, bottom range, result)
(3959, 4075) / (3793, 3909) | 1.58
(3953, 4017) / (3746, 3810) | 1.55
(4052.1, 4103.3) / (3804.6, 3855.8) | 2.25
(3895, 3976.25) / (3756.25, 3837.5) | 1.18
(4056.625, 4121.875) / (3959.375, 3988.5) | 1.50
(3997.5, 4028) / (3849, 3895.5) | 1.39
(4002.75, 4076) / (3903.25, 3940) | 1.79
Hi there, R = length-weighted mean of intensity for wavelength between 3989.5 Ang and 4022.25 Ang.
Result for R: 13.1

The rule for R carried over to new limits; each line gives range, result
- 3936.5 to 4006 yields 10.2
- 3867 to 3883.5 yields 12.3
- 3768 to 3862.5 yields 7.52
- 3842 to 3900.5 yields 9.72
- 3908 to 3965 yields 8.15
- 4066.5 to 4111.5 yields 13.8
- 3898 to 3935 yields 8.22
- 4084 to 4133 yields 13.6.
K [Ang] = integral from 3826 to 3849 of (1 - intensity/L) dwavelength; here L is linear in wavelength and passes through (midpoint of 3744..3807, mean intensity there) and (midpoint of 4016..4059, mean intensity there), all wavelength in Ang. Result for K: 7.37 Ang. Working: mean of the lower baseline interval 7.97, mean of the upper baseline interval 12.8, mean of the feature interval 6.2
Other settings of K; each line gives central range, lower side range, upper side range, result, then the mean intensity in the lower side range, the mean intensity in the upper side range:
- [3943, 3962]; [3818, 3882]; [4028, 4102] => 3.6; 8.47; 13.3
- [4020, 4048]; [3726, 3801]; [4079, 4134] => 1.1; 11.2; 13.5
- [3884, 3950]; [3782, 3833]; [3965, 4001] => 8.6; 7.43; 11.1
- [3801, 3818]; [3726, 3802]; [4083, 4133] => 5.0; 11.2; 13.5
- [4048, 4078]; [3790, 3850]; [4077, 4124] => -2.3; 6.89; 13.6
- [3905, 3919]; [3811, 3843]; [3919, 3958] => -4.9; 6.36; 7.54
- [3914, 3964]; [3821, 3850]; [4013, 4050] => 9.6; 6.33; 12.7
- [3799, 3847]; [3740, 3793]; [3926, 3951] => 4.2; 7.98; 6.7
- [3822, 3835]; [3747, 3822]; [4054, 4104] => 3.6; 7.91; 13.7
